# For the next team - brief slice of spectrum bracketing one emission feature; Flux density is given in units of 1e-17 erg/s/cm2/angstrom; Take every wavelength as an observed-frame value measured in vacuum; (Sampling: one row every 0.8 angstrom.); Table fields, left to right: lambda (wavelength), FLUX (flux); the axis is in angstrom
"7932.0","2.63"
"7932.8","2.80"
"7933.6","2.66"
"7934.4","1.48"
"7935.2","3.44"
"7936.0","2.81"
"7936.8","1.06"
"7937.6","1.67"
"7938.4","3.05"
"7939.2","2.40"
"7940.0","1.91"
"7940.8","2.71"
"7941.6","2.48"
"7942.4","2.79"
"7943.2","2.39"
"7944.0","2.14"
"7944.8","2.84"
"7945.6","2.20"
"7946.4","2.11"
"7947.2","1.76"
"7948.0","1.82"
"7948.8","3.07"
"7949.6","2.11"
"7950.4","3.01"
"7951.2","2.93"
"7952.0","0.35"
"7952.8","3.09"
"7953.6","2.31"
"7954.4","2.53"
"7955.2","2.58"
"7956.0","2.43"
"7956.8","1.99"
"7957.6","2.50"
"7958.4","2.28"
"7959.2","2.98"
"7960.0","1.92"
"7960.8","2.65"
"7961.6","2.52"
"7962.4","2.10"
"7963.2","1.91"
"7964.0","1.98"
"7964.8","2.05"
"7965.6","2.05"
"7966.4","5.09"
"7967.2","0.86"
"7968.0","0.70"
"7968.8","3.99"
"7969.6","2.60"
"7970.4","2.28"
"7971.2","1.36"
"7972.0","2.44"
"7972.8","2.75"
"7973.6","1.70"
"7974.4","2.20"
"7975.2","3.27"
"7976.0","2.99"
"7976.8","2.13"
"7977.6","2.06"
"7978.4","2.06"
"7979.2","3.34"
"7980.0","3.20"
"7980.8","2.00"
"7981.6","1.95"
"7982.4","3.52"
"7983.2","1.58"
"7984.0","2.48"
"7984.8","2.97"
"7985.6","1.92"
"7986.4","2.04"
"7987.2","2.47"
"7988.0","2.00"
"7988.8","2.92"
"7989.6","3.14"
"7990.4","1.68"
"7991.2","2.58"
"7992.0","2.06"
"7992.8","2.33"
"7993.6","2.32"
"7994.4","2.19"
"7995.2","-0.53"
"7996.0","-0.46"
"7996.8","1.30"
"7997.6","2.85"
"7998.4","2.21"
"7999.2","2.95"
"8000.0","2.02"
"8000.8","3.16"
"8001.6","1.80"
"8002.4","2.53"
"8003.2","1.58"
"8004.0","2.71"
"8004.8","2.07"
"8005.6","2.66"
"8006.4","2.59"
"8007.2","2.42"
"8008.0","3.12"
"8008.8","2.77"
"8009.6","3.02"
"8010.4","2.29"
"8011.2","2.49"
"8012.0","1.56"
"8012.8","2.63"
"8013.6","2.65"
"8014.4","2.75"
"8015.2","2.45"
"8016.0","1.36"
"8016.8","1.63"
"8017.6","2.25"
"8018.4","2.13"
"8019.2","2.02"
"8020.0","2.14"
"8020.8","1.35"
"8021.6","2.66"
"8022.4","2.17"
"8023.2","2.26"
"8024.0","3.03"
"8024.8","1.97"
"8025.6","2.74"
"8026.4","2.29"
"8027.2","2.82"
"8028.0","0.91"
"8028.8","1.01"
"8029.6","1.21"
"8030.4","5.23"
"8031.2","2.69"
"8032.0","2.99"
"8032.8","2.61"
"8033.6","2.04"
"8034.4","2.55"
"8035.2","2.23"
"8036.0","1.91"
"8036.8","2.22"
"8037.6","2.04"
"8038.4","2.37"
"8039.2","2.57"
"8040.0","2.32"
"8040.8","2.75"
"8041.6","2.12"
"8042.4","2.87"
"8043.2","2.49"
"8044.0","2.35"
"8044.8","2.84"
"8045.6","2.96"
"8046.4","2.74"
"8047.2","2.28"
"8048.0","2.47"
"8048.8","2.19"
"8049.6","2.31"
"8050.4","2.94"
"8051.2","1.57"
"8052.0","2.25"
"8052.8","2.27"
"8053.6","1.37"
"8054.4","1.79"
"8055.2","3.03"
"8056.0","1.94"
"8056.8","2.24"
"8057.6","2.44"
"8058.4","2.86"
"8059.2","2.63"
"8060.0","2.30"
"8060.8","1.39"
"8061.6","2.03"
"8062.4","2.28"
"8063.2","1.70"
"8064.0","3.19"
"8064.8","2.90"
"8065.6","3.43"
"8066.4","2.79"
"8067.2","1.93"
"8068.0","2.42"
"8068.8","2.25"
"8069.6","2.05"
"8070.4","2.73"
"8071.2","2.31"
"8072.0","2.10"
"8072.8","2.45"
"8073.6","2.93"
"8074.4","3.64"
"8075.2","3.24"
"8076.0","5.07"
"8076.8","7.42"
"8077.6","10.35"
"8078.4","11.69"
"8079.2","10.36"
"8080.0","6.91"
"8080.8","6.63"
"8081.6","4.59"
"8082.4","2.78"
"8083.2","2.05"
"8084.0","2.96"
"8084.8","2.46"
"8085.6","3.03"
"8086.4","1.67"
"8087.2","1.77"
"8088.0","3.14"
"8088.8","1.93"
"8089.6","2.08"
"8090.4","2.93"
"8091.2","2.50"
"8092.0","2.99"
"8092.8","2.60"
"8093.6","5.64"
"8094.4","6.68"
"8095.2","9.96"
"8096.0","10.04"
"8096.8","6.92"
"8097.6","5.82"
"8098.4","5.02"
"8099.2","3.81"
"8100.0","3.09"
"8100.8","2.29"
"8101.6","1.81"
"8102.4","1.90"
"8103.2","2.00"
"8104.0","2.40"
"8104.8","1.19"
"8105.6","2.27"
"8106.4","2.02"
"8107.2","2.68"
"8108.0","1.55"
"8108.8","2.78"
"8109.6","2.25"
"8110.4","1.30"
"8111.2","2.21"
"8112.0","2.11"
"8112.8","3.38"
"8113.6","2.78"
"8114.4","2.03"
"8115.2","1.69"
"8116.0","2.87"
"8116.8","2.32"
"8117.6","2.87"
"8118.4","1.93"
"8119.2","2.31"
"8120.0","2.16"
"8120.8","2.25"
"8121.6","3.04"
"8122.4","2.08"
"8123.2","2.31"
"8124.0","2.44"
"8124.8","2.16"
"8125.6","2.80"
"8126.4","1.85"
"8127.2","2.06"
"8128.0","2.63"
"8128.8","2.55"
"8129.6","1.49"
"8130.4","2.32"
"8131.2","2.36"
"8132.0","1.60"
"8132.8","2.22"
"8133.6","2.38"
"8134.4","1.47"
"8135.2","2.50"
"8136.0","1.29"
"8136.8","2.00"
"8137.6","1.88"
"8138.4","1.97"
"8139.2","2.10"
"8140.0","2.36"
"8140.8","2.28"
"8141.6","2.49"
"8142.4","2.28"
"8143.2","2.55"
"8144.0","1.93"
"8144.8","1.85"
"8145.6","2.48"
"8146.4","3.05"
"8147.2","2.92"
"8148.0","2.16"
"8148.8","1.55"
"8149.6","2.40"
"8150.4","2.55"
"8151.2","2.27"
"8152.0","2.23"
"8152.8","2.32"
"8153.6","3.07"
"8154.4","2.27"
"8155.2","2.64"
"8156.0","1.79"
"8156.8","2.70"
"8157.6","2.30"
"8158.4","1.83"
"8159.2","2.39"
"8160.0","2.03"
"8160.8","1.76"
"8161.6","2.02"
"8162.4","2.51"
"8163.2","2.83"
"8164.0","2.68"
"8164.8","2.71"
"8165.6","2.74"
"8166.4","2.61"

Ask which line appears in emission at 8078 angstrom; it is [S II] 6716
